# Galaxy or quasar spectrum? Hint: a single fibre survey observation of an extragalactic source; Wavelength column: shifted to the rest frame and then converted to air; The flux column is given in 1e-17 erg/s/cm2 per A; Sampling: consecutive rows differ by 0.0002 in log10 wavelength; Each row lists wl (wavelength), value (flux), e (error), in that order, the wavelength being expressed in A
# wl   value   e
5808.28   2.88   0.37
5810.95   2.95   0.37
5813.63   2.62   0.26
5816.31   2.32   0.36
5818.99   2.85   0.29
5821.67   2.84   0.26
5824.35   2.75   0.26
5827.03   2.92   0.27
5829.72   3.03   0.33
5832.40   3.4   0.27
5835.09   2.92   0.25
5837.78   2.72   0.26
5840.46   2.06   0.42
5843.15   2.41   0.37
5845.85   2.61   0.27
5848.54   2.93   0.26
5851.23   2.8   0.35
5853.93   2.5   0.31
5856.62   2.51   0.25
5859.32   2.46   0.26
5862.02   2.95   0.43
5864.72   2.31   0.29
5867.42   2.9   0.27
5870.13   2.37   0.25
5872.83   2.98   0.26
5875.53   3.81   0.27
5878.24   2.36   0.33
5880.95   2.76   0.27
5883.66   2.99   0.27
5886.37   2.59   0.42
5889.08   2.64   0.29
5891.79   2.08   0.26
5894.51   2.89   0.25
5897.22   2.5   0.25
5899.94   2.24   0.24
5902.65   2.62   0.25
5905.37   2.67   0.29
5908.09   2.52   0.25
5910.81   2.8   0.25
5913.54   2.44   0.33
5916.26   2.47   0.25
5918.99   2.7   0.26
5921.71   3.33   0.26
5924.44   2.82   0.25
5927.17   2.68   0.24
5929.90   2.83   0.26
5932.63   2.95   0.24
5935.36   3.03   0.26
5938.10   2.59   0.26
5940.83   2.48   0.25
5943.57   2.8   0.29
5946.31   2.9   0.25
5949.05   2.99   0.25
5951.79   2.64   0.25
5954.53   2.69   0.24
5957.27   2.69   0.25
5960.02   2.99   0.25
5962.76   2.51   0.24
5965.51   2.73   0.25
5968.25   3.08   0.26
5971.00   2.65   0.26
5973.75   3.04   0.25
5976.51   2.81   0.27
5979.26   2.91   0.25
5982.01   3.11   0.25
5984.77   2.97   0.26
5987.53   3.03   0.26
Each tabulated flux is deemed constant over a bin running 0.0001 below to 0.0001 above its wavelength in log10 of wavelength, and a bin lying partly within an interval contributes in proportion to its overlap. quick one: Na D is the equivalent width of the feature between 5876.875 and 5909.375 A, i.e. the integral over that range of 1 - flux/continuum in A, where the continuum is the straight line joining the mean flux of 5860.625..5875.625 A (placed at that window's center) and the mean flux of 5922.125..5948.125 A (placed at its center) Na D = 2.7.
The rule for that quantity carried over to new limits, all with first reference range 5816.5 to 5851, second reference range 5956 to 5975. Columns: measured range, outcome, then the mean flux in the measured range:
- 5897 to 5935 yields 1.3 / 2.7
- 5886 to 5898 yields 1.1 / 2.54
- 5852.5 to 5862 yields 0.8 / 2.56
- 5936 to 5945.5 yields 0.5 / 2.67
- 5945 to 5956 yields 0.0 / 2.8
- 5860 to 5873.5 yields 0.5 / 2.68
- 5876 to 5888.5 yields 0.2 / 2.75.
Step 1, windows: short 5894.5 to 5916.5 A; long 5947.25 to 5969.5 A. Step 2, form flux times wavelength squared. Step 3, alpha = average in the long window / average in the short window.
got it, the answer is 1.11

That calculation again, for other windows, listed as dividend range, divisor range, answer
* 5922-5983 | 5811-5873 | 1.08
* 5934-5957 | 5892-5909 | 1.10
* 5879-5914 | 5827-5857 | 0.97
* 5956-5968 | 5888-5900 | 1.14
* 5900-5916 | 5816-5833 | 0.92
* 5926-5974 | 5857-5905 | 1.07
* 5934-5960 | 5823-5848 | 1.04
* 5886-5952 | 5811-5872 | 1.02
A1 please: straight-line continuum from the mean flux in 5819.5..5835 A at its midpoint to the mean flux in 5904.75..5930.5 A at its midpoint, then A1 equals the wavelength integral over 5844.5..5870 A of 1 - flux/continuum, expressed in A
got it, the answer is 2.1 A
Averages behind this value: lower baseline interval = 2.98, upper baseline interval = 2.72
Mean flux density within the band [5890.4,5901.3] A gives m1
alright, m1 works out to 2.43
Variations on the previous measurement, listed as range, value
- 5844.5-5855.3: 2.71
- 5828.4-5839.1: 3.02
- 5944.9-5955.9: 2.8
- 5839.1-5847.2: 2.36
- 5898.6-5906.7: 2.51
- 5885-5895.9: 2.55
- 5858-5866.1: 2.58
